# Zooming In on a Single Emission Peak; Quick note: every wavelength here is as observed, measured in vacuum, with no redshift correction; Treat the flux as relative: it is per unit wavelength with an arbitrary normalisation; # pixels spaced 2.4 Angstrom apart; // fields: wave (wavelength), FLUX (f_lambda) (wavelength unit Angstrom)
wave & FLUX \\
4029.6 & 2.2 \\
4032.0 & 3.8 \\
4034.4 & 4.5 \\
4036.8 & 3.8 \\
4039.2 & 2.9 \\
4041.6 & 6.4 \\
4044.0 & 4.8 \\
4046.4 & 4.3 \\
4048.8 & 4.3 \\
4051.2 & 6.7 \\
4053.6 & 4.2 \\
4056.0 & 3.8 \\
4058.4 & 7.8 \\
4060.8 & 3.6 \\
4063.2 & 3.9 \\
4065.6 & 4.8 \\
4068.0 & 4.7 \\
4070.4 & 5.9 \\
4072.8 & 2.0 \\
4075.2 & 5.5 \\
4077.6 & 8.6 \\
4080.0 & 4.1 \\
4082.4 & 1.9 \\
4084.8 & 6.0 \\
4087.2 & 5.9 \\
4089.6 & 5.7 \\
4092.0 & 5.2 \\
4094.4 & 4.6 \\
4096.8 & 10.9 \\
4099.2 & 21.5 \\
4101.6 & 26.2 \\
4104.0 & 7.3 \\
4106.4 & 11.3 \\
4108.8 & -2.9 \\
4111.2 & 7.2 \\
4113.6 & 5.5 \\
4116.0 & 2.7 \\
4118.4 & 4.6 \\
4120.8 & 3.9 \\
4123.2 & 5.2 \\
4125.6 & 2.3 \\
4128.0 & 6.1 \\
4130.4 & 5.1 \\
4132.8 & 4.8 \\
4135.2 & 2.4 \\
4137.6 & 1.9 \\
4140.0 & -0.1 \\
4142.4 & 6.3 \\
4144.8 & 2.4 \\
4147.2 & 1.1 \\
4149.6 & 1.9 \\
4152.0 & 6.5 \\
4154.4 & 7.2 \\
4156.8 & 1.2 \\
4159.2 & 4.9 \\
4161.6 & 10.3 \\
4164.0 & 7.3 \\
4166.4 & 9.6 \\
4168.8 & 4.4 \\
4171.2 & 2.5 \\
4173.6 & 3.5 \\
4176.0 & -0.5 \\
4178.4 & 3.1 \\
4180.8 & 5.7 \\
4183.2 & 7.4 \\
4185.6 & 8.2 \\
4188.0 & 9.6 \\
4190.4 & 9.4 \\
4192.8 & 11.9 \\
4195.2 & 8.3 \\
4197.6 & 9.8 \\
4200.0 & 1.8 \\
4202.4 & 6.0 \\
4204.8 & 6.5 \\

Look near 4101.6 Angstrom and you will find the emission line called [O II] 3727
